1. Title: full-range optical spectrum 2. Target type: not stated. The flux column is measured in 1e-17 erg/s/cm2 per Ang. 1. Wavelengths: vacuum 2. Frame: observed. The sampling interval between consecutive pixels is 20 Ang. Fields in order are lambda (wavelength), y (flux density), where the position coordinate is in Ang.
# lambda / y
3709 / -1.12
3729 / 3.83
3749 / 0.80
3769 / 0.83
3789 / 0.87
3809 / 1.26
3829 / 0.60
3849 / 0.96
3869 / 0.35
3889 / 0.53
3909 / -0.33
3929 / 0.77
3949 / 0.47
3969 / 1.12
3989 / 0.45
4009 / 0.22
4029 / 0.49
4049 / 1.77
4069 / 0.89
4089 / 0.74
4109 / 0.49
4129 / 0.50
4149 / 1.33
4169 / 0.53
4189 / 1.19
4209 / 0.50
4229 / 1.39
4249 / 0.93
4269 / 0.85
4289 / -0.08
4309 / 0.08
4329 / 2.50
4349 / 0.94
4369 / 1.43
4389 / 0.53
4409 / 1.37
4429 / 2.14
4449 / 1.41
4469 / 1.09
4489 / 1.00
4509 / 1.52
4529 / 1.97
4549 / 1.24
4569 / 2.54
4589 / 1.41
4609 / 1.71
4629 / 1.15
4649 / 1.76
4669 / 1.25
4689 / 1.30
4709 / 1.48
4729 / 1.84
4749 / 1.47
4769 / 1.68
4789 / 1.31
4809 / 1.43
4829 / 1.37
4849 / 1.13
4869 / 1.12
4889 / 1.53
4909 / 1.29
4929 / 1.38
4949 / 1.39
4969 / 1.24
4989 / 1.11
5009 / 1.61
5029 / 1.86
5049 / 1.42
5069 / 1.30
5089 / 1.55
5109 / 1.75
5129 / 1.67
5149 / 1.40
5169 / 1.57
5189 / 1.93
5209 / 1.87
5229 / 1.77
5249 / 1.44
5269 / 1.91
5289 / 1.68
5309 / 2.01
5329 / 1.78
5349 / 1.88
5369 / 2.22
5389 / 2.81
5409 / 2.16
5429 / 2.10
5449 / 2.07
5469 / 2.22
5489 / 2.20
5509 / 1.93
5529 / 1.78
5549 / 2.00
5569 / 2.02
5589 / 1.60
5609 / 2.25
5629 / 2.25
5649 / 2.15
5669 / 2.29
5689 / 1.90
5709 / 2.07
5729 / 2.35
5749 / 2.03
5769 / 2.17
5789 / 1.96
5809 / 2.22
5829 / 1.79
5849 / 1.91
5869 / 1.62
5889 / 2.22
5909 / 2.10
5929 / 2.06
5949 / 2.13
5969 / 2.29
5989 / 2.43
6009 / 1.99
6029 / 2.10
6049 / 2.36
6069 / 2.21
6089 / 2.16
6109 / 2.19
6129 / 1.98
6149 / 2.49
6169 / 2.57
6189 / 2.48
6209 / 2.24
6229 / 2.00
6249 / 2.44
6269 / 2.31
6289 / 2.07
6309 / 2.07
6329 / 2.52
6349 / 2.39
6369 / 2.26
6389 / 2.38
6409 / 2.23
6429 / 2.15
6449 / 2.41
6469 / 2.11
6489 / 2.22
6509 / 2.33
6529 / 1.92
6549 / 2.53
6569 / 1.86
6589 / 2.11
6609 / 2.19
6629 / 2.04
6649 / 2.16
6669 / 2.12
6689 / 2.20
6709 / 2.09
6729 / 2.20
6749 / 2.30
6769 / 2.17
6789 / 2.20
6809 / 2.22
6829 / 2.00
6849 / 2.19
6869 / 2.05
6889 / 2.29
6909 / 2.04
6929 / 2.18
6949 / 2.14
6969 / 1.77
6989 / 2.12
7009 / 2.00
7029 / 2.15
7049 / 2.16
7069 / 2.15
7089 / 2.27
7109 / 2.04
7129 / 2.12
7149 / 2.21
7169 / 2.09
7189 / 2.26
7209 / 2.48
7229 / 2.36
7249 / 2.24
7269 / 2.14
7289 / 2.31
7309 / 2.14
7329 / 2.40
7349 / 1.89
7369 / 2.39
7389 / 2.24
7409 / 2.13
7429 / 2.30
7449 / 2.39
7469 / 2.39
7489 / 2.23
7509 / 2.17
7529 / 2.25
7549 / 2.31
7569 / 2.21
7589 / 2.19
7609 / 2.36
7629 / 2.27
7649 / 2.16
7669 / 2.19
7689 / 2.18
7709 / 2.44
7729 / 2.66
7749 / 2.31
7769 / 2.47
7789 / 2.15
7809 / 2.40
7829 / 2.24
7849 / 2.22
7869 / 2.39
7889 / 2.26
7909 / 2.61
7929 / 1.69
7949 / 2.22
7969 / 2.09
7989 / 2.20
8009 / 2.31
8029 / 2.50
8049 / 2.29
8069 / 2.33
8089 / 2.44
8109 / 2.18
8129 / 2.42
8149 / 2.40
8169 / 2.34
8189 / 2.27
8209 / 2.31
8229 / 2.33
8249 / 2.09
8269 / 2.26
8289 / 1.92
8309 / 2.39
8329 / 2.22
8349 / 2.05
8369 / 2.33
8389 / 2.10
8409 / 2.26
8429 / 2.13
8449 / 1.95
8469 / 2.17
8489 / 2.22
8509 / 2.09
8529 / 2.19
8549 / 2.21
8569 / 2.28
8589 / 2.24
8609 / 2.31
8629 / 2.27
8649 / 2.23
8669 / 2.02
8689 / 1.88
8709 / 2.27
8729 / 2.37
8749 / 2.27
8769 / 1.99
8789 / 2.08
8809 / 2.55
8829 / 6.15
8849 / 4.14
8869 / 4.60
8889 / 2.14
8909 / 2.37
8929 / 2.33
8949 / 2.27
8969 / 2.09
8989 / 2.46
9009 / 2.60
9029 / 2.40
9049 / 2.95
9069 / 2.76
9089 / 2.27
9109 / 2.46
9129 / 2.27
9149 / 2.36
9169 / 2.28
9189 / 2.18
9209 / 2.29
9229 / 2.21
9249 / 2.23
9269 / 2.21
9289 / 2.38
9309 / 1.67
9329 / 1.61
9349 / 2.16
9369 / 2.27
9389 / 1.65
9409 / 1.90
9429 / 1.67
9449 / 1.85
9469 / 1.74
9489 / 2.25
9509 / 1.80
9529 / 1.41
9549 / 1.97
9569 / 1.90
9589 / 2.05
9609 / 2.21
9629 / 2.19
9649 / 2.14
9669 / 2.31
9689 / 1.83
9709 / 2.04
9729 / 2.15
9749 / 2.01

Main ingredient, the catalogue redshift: 0.35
